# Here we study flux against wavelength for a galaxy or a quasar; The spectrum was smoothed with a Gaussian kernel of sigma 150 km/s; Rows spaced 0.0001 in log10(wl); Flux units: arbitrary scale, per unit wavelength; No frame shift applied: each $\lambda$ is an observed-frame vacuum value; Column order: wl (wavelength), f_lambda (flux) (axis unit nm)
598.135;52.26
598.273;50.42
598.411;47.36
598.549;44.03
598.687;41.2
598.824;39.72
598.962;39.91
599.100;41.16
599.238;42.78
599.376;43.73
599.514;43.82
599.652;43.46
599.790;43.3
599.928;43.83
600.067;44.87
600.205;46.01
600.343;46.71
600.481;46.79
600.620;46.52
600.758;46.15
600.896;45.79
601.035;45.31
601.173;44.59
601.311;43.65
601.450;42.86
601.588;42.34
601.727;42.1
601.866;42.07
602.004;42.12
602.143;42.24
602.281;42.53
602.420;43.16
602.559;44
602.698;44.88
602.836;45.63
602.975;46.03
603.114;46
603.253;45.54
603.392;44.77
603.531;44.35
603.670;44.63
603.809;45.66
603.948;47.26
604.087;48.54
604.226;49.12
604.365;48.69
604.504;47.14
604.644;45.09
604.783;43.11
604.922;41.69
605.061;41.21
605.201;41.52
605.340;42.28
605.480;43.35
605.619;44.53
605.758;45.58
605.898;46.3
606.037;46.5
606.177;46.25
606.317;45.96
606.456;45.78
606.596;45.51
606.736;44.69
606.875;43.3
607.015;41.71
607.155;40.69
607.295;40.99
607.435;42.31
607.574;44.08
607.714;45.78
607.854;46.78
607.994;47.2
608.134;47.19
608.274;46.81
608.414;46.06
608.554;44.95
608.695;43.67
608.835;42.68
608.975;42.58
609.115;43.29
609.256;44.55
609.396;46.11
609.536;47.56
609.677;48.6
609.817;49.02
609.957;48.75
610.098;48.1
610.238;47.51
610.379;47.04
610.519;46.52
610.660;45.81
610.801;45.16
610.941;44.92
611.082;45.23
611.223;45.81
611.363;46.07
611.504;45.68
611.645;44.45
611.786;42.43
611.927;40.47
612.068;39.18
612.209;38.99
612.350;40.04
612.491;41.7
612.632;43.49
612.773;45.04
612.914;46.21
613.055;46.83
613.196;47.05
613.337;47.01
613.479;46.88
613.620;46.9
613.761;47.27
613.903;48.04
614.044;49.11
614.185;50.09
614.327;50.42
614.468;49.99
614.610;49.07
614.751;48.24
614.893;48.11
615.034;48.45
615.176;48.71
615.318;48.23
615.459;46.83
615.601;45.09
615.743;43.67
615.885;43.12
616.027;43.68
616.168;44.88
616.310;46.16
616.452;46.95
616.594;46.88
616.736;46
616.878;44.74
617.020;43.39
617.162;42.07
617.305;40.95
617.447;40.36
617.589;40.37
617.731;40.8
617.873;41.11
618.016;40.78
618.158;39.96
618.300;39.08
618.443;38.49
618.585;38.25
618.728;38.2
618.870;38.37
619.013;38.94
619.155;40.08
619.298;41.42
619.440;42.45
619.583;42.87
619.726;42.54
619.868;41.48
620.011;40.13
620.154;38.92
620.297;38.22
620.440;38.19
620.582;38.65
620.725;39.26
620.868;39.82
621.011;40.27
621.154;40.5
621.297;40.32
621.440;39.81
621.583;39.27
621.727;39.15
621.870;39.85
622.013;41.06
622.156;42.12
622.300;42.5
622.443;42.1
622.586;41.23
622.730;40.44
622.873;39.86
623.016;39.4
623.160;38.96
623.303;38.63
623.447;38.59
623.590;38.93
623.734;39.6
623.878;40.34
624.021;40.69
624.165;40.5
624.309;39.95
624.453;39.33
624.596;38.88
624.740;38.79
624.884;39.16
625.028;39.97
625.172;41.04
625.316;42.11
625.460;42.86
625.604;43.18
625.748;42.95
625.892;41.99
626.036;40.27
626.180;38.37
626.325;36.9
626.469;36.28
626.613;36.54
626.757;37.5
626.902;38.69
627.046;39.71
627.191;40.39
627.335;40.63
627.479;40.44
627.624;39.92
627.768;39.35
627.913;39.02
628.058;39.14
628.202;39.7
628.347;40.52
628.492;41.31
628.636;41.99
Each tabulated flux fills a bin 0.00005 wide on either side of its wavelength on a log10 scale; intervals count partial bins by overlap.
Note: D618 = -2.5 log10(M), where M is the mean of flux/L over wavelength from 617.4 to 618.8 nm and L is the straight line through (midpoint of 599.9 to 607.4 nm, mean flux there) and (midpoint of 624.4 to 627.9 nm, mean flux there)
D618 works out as 0.047 mag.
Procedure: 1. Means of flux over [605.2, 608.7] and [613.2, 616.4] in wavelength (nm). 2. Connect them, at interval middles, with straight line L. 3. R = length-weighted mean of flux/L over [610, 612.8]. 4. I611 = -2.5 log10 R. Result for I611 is 0.05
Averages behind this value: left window 44.7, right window 47.3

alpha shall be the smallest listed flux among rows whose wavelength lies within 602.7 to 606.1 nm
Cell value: 41.21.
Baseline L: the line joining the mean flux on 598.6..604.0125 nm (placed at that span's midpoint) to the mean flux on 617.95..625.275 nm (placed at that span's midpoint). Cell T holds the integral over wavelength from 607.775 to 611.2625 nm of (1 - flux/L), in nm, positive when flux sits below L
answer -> -0.30 nm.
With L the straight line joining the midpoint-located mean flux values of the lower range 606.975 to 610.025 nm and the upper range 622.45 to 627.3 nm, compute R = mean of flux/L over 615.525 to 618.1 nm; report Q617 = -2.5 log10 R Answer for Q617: -0.02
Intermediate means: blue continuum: 45.1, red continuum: 39.8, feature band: 43.4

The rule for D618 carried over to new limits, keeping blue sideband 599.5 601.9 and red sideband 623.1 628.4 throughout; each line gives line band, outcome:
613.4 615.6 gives -0.16 mag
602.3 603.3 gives -0.02 mag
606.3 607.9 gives -0.01 mag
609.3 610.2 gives -0.12 mag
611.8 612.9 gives 0.02 mag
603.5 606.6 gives -0.04 mag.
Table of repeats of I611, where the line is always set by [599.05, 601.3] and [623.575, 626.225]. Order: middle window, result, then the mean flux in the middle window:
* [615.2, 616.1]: -0.08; 45.3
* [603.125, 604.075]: -0.04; 45.6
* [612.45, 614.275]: -0.10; 46.7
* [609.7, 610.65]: -0.11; 47.8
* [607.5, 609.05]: -0.05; 45.3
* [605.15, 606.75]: -0.03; 44.9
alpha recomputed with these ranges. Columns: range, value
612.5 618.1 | 40.36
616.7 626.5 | 36.28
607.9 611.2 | 42.58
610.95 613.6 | 38.99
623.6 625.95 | 38.79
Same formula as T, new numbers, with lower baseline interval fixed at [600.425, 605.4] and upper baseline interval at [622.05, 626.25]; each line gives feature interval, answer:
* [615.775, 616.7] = -0.07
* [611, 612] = -0.03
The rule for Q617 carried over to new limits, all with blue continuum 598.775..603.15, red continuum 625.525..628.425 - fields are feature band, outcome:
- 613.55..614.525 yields -0.17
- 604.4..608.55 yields -0.04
